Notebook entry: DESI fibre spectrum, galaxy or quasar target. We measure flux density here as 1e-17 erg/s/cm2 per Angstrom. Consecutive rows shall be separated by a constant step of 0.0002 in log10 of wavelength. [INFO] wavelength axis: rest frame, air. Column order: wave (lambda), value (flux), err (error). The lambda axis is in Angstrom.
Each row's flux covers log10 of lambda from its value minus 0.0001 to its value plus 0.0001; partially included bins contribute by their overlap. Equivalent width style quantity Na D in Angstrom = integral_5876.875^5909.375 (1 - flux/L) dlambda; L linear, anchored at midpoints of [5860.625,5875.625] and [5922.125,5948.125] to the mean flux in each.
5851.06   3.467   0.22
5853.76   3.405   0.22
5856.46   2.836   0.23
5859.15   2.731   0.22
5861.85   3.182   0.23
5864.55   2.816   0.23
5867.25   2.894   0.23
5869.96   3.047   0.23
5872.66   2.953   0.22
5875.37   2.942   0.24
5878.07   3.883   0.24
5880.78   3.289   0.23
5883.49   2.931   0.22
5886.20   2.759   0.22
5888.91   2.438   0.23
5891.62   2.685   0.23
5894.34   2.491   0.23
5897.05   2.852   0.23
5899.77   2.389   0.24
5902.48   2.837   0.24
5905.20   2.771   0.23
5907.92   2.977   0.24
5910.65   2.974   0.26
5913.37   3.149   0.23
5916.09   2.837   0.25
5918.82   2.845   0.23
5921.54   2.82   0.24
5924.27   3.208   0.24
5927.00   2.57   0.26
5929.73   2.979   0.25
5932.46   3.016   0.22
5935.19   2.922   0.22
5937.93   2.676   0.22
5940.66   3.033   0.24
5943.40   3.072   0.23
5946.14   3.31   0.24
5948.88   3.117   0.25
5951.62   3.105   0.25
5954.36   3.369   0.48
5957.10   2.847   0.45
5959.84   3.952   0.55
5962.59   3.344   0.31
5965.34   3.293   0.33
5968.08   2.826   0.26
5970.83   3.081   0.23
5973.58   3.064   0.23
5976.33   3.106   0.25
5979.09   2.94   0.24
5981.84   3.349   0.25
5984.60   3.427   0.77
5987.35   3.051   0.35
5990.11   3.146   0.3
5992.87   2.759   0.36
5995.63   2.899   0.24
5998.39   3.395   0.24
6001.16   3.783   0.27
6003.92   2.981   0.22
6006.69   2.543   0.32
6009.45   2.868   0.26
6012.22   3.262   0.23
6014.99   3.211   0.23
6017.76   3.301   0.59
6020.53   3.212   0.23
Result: 1.3 Angstrom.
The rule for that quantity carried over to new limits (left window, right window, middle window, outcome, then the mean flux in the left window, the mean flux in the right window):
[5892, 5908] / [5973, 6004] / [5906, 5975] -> -3.3 Angstrom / 2.7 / 3.17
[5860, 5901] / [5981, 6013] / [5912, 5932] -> 0.4 Angstrom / 2.9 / 3.12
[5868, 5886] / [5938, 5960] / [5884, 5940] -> 5.9 Angstrom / 3.14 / 3.15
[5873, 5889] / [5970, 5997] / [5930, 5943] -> 0.6 Angstrom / 3.08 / 3.08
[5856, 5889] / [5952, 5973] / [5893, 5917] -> 2.2 Angstrom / 3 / 3.23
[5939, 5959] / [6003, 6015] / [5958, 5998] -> -1.5 Angstrom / 3.14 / 2.95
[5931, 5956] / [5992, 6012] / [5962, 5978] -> -0.2 Angstrom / 3.07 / 3.05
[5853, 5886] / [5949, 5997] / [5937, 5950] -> 0.3 Angstrom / 3.06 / 3.15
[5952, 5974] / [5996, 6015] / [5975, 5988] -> 0.0 Angstrom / 3.22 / 3.13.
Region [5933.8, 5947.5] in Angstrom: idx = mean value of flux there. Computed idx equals 3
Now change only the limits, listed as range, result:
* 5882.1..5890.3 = 2.71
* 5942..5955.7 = 3.19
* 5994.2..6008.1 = 3.12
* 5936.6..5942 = 2.86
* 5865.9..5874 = 2.96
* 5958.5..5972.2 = 3.3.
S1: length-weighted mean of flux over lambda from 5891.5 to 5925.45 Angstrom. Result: 2.84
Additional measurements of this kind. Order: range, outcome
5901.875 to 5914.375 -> 2.94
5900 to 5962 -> 3.01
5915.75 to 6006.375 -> 3.09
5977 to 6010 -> 3.1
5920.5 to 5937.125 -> 2.91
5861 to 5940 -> 2.9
